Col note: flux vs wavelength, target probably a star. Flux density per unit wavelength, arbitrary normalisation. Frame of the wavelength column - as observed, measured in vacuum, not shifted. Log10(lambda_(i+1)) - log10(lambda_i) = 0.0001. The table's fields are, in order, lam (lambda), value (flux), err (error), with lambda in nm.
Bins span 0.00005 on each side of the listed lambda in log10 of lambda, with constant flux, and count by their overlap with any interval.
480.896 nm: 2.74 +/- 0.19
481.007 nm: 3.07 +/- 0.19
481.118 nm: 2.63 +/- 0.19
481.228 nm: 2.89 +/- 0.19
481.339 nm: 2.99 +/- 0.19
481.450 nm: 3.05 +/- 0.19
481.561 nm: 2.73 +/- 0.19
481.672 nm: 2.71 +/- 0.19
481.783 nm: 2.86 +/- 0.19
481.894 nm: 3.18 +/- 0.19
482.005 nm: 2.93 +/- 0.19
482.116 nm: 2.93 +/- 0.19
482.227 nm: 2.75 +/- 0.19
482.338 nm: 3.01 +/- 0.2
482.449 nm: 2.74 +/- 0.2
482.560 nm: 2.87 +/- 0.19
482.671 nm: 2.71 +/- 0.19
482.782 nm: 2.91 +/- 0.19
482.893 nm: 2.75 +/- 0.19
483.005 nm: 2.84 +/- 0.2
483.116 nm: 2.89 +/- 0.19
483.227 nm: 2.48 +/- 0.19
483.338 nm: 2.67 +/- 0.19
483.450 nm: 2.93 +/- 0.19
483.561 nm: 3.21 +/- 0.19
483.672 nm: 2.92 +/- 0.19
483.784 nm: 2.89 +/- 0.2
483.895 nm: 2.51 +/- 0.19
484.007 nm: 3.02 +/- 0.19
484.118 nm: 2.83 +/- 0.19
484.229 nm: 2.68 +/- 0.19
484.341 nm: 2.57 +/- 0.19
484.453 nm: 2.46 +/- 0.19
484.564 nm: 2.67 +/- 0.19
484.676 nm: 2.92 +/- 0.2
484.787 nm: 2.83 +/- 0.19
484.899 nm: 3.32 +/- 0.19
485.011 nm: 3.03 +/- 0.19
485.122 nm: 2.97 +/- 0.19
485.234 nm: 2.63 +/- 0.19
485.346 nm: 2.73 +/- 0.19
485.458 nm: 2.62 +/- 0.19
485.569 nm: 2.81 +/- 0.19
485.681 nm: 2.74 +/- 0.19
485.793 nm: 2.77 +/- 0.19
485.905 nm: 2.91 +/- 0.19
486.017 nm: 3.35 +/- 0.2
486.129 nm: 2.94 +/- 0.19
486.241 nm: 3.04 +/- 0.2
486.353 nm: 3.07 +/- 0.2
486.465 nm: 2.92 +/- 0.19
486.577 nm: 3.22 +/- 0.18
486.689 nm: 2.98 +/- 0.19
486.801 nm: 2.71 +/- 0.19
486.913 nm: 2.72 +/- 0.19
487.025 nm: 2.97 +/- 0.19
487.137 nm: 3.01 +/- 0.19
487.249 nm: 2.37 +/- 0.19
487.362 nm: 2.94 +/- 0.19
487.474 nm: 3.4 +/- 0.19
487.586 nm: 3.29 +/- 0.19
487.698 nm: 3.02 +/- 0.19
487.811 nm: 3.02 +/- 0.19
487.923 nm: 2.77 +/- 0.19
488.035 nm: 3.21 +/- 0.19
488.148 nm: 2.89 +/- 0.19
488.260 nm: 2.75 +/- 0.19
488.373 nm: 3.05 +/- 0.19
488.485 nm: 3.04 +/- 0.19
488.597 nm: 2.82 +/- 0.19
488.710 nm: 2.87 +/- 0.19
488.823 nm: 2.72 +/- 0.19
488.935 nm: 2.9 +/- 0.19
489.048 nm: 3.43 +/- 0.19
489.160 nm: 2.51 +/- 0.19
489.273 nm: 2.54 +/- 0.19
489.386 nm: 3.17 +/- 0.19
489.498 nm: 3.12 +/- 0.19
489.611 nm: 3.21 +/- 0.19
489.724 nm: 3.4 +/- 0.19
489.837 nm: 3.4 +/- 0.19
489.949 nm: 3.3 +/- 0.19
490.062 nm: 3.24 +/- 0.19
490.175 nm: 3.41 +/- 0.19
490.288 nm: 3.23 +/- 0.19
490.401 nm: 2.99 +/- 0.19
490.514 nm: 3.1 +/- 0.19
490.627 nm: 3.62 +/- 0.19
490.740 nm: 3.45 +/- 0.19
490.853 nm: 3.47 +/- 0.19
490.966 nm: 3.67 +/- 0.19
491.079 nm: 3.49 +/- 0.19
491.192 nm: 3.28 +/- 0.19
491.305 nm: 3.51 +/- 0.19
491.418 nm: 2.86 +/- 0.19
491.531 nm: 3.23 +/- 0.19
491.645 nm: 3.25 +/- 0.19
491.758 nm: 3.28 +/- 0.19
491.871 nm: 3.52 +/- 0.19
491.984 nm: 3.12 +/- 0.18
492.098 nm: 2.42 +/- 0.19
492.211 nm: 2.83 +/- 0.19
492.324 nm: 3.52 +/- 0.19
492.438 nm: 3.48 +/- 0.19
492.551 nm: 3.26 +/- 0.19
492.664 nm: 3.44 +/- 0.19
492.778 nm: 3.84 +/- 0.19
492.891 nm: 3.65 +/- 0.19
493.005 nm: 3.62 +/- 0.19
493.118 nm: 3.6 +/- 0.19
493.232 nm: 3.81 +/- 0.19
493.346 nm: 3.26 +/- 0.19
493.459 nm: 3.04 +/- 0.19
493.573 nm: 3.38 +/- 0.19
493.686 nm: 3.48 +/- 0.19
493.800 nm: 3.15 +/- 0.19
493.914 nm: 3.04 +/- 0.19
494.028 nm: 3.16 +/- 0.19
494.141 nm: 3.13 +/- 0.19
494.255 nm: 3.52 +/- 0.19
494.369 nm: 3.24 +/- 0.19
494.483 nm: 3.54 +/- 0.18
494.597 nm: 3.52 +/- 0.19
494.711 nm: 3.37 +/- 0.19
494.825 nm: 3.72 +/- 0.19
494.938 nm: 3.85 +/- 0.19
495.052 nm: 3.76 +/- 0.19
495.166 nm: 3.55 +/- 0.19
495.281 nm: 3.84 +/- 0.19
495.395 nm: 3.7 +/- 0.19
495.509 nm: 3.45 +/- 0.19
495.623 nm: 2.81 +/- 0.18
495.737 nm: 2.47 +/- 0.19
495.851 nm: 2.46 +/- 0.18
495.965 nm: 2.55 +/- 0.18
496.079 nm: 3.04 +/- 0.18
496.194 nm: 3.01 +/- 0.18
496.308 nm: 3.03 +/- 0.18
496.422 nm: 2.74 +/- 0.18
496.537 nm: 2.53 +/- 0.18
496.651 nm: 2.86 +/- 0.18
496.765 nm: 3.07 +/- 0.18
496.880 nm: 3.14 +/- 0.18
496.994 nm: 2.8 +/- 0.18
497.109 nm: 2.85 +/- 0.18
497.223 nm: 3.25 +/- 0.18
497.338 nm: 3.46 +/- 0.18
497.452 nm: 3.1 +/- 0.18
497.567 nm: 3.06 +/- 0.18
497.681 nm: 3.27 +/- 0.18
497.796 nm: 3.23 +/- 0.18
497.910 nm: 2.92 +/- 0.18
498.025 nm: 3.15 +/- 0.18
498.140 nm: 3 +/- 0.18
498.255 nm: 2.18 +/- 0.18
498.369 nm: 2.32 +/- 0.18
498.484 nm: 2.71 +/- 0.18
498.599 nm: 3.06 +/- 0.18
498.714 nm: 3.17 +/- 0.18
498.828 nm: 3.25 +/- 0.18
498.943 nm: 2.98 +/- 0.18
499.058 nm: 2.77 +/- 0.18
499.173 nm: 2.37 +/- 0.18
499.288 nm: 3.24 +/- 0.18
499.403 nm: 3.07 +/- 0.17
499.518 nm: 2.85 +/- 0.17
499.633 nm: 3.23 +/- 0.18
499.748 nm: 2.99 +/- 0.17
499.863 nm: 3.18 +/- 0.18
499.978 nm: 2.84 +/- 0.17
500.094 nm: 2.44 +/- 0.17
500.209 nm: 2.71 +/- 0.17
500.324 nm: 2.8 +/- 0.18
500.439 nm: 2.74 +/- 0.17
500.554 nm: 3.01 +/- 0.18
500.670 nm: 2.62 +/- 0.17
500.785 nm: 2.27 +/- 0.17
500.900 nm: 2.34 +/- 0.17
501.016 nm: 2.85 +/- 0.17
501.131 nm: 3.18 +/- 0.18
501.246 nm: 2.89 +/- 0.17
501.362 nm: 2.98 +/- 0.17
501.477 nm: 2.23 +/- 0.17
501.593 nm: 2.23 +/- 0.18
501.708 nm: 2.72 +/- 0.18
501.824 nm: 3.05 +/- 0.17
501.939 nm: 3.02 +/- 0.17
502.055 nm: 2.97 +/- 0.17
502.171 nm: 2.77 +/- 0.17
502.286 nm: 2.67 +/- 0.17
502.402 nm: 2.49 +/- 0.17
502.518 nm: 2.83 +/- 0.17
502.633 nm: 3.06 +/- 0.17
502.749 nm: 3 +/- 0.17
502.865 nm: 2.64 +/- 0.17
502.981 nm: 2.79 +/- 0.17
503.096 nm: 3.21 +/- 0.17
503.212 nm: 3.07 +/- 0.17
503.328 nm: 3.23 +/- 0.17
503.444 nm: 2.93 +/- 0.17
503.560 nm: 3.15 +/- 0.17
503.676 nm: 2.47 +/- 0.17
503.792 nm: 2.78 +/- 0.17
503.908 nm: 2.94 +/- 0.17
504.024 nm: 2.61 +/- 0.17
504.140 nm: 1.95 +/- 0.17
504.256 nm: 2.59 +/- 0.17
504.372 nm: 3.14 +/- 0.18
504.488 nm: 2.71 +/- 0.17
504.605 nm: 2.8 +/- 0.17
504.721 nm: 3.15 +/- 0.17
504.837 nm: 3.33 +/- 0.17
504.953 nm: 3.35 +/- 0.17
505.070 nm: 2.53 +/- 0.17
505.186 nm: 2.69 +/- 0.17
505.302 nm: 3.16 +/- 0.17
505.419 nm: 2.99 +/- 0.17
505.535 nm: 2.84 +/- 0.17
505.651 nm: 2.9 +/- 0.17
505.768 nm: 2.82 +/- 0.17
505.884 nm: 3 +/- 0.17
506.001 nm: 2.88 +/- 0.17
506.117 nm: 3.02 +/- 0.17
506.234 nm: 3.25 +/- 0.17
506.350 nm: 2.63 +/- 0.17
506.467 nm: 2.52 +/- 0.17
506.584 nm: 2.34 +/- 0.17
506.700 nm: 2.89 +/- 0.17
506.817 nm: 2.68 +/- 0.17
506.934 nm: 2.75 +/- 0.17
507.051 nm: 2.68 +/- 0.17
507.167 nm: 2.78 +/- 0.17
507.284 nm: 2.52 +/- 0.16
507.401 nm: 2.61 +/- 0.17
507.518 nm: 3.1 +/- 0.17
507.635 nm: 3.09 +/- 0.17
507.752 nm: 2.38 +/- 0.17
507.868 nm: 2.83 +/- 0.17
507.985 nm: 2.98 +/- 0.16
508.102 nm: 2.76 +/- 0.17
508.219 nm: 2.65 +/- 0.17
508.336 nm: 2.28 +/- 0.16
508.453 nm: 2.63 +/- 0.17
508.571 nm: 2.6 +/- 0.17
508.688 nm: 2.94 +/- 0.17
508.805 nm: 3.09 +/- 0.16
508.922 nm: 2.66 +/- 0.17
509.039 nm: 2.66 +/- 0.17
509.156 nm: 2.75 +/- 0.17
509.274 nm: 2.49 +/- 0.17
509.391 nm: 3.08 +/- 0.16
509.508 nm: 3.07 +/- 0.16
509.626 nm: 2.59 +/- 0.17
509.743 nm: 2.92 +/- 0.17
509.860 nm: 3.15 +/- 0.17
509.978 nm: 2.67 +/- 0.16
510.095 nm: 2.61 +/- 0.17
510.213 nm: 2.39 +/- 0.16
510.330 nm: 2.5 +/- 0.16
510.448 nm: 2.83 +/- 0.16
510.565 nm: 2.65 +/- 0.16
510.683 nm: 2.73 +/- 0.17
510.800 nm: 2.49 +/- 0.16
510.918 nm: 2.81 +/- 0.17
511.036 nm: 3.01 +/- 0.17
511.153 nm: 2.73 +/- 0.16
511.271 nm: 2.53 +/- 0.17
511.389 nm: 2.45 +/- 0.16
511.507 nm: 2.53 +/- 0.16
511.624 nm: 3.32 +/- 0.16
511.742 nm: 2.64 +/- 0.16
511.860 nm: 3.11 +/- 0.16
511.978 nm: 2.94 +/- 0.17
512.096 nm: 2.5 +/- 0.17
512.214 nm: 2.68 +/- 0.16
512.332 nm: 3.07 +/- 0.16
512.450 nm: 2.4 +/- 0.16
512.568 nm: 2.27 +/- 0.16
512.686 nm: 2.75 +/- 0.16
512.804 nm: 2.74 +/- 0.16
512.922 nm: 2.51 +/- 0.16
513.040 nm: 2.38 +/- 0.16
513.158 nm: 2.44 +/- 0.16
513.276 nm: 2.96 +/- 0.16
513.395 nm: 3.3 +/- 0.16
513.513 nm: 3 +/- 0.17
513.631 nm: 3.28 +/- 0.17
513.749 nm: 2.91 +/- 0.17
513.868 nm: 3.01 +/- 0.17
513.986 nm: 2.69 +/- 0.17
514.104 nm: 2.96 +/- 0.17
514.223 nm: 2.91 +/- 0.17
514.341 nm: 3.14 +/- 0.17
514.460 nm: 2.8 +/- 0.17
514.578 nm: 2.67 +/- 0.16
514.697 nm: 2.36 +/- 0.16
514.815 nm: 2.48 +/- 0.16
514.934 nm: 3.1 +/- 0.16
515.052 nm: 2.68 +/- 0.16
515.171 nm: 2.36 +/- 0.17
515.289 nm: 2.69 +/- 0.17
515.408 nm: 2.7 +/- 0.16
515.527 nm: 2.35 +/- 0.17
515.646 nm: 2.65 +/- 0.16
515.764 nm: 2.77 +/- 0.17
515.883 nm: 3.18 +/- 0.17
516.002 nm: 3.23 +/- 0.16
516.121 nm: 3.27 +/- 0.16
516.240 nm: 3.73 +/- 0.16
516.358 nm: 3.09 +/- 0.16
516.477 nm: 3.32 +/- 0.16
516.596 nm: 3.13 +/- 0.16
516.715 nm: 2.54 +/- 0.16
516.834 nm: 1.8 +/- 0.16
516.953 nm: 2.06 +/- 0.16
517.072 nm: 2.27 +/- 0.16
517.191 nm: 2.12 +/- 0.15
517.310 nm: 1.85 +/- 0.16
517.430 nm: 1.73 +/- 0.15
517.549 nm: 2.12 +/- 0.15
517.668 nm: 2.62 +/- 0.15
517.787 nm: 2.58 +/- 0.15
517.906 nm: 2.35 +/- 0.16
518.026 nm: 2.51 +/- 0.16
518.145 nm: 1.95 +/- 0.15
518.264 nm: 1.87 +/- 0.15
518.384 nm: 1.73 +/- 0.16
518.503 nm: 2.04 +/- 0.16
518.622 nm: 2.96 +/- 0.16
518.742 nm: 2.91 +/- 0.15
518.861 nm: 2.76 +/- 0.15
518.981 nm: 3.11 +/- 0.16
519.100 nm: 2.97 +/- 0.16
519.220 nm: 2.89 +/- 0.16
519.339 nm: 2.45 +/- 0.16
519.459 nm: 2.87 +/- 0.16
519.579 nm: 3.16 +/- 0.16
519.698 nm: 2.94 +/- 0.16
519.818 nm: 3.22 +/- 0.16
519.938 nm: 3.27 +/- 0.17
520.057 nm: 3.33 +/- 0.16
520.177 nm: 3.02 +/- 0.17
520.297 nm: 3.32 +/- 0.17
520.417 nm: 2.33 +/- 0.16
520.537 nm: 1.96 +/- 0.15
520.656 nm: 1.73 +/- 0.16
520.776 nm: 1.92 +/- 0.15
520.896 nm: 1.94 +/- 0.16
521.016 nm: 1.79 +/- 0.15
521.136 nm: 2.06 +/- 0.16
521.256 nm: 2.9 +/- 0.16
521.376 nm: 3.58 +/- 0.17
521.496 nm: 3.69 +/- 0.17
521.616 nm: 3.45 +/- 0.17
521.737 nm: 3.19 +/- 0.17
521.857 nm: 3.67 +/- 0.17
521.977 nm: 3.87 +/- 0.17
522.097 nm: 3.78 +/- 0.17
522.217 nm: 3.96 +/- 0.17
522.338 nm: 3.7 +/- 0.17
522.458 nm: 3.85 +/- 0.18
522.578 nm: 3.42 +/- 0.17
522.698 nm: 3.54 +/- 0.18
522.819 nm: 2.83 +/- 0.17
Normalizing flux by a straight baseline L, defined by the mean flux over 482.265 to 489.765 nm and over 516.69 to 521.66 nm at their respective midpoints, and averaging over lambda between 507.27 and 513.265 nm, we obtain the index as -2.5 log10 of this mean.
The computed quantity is -0.03 mag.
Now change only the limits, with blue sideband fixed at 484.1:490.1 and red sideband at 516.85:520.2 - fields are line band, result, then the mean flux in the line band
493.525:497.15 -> -0.124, 3.18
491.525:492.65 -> -0.115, 3.2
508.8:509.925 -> -0.068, 2.83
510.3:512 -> -0.046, 2.75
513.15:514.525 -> -0.142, 2.97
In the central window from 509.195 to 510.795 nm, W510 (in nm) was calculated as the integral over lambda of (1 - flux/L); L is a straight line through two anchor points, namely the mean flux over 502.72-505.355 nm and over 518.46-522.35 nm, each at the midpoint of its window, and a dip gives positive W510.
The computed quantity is 0.09 nm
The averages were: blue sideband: 2.88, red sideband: 2.93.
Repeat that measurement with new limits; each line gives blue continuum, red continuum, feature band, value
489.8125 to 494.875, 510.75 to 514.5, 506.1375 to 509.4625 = 0.20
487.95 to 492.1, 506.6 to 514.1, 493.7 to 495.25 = -0.19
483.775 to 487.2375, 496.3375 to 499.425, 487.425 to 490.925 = -0.27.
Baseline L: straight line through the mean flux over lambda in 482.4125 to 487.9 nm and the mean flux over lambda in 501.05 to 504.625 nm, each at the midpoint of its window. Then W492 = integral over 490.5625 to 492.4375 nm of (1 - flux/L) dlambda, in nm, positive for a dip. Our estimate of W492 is -0.29 nm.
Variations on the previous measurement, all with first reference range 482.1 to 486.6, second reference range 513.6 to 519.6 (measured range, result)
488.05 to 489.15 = -0.04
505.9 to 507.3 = -0.02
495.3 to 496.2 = -0.06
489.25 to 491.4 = -0.37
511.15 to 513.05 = 0.00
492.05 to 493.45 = -0.29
